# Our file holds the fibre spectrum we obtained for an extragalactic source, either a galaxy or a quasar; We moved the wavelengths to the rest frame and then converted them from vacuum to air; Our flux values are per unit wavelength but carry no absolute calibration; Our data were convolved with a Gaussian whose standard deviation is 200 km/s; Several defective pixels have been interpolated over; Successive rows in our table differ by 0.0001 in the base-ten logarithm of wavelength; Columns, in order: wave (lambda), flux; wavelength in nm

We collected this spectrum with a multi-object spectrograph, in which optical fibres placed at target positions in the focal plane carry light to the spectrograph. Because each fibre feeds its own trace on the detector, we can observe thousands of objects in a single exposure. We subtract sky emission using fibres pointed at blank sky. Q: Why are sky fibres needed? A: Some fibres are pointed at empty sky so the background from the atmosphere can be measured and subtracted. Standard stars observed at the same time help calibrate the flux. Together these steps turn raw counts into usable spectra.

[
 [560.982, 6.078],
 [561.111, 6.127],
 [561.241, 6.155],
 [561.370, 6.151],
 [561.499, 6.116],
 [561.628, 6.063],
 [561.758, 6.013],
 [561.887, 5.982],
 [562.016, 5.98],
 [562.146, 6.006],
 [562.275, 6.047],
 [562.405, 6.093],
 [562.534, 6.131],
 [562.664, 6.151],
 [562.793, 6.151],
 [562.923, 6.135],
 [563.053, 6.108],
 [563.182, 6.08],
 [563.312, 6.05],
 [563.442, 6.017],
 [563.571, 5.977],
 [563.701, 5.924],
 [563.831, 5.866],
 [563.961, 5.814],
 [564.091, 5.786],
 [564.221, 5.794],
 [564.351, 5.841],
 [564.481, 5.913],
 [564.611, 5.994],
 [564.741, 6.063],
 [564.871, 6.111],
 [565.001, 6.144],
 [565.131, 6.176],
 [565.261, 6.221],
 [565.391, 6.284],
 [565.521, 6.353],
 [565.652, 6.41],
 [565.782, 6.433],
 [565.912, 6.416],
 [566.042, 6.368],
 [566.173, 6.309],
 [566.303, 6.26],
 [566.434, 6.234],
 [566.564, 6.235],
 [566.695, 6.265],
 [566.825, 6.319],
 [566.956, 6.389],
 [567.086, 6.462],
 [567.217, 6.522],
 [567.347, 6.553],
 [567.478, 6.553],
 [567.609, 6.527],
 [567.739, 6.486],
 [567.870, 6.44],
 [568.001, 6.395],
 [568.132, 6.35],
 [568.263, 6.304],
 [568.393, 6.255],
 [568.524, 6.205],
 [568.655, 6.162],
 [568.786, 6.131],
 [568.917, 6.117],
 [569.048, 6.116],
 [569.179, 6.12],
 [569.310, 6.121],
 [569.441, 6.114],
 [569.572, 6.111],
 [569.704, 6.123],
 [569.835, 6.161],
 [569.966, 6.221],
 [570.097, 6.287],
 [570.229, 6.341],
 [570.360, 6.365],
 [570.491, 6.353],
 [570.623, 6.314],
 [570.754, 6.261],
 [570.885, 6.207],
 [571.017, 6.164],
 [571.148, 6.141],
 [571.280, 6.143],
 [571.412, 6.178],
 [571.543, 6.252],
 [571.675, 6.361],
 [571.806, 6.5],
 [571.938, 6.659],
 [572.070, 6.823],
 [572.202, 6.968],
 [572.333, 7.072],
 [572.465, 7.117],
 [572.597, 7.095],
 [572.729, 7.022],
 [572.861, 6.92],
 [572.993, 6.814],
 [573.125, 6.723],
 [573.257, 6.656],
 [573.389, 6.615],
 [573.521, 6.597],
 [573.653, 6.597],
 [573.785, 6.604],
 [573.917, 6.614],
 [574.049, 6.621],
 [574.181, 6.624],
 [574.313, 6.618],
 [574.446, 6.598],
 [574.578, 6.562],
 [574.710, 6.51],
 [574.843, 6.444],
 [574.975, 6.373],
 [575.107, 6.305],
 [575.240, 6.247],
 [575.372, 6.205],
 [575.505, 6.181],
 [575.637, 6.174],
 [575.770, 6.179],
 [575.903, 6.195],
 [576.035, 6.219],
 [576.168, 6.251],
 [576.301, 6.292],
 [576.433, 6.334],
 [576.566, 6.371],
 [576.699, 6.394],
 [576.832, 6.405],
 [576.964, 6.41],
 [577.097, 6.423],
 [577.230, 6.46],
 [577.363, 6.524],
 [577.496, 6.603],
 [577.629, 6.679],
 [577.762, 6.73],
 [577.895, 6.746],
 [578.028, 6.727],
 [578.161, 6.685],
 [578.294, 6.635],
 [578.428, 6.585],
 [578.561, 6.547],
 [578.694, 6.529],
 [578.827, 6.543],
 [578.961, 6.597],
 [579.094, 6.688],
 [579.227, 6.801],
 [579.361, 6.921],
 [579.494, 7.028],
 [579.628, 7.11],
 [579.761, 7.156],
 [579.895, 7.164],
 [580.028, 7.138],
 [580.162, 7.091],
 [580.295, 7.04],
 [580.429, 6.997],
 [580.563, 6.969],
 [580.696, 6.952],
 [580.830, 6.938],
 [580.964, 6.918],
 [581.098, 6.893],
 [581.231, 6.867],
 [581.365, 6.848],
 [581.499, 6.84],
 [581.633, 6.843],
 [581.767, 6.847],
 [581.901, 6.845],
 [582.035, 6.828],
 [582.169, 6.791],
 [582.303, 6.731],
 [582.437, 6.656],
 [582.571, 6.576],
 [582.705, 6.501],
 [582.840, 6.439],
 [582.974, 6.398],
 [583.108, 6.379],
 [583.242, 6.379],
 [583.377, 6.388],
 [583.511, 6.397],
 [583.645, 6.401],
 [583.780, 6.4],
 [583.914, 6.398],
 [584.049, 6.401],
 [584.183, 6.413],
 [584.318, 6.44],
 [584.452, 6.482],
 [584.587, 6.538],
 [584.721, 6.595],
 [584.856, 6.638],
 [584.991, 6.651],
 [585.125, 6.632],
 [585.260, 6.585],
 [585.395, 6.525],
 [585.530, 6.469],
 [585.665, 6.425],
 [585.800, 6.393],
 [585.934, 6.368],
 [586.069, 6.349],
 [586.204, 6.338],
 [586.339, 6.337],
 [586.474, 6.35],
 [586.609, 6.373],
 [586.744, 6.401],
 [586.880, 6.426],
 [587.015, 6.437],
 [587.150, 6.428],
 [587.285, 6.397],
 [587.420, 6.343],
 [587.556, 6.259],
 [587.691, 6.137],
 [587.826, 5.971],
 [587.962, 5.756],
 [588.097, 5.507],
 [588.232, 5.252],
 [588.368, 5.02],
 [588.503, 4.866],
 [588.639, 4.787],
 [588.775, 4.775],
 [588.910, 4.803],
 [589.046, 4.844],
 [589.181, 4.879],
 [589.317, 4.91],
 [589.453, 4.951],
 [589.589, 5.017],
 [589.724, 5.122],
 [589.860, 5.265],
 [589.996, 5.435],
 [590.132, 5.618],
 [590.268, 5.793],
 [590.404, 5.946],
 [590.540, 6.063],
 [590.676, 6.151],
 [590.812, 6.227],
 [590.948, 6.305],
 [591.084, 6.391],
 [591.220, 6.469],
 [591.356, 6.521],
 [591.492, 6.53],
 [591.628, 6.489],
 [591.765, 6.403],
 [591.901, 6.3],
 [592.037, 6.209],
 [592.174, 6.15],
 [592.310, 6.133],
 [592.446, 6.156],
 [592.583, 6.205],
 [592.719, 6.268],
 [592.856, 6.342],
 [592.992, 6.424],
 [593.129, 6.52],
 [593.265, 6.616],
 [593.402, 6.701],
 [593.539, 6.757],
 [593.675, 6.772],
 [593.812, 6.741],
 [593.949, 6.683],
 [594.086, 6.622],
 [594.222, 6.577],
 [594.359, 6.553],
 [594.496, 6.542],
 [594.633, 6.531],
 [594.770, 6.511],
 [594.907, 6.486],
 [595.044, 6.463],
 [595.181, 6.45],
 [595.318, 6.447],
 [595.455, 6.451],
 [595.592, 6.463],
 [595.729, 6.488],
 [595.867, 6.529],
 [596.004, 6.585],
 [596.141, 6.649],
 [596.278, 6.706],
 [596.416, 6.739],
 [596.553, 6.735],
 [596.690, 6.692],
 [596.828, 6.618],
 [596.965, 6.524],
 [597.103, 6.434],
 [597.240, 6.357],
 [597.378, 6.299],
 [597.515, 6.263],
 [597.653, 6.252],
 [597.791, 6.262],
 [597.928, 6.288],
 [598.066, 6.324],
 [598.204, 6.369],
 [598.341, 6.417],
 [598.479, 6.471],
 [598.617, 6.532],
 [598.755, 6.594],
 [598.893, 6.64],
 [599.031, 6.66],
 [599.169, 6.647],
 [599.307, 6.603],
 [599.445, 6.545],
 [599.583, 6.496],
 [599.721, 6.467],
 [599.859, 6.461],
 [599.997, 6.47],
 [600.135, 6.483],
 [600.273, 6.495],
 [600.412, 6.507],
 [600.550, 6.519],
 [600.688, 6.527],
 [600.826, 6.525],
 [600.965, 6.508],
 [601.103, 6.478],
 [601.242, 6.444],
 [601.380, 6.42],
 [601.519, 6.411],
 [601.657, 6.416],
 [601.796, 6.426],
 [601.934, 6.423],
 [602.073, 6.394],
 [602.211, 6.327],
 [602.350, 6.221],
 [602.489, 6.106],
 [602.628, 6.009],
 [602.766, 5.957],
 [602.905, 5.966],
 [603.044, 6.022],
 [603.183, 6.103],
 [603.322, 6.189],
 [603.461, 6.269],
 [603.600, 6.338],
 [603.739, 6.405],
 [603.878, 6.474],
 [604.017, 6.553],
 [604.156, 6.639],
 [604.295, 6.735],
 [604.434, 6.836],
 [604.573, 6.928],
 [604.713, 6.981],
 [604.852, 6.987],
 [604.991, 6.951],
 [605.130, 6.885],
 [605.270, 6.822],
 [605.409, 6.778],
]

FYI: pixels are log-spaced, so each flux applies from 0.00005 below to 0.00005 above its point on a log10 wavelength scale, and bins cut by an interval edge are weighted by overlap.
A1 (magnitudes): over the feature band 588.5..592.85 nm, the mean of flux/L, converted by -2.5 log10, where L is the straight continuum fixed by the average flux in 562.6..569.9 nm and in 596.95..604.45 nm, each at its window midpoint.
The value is 0.103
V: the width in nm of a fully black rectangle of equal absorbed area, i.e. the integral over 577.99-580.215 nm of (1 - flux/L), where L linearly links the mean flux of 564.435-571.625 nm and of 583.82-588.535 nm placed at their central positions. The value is -0.20 nm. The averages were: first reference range 6.26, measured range 6.82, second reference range 6.27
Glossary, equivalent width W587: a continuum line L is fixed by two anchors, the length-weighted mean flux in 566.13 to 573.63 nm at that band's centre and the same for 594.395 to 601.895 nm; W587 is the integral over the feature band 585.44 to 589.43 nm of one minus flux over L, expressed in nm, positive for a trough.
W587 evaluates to 0.38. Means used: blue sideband 6.41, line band 5.84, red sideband 6.49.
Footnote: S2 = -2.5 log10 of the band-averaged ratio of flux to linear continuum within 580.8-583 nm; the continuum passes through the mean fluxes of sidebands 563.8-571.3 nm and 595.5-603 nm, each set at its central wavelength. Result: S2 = -0.07 mag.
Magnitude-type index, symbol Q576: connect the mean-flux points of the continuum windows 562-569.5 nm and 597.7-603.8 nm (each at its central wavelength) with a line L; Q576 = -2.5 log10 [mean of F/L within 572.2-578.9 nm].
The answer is -0.05 mag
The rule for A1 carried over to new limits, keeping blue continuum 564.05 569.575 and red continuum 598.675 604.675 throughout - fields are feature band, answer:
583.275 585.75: -0.02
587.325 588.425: 0.10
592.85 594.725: -0.04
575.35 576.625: 0.01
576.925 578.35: -0.05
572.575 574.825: -0.07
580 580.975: -0.11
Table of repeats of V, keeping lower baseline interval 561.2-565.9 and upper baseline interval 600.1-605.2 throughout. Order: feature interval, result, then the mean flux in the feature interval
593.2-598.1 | -0.11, 6.53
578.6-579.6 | -0.08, 6.74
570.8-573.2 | -0.18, 6.62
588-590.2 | 0.43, 5.08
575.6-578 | -0.08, 6.42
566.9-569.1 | -0.08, 6.35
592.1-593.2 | 0.01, 6.28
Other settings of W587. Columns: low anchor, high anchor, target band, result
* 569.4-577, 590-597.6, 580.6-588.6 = 0.02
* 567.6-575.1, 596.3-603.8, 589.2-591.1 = 0.24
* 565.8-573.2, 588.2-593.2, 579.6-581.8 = -0.33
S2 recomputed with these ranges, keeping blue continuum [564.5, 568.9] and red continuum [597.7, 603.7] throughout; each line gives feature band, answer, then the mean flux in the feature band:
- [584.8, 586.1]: -0.03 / 6.51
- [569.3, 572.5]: -0.01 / 6.37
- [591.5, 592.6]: 0.02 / 6.27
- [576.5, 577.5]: -0.02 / 6.44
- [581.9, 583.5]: -0.04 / 6.56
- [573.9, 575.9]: -0.01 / 6.4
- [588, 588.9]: 0.25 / 5.05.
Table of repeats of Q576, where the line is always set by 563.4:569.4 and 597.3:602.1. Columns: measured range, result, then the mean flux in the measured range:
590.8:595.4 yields -0.01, 6.46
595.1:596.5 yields -0.02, 6.55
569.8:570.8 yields -0.01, 6.29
